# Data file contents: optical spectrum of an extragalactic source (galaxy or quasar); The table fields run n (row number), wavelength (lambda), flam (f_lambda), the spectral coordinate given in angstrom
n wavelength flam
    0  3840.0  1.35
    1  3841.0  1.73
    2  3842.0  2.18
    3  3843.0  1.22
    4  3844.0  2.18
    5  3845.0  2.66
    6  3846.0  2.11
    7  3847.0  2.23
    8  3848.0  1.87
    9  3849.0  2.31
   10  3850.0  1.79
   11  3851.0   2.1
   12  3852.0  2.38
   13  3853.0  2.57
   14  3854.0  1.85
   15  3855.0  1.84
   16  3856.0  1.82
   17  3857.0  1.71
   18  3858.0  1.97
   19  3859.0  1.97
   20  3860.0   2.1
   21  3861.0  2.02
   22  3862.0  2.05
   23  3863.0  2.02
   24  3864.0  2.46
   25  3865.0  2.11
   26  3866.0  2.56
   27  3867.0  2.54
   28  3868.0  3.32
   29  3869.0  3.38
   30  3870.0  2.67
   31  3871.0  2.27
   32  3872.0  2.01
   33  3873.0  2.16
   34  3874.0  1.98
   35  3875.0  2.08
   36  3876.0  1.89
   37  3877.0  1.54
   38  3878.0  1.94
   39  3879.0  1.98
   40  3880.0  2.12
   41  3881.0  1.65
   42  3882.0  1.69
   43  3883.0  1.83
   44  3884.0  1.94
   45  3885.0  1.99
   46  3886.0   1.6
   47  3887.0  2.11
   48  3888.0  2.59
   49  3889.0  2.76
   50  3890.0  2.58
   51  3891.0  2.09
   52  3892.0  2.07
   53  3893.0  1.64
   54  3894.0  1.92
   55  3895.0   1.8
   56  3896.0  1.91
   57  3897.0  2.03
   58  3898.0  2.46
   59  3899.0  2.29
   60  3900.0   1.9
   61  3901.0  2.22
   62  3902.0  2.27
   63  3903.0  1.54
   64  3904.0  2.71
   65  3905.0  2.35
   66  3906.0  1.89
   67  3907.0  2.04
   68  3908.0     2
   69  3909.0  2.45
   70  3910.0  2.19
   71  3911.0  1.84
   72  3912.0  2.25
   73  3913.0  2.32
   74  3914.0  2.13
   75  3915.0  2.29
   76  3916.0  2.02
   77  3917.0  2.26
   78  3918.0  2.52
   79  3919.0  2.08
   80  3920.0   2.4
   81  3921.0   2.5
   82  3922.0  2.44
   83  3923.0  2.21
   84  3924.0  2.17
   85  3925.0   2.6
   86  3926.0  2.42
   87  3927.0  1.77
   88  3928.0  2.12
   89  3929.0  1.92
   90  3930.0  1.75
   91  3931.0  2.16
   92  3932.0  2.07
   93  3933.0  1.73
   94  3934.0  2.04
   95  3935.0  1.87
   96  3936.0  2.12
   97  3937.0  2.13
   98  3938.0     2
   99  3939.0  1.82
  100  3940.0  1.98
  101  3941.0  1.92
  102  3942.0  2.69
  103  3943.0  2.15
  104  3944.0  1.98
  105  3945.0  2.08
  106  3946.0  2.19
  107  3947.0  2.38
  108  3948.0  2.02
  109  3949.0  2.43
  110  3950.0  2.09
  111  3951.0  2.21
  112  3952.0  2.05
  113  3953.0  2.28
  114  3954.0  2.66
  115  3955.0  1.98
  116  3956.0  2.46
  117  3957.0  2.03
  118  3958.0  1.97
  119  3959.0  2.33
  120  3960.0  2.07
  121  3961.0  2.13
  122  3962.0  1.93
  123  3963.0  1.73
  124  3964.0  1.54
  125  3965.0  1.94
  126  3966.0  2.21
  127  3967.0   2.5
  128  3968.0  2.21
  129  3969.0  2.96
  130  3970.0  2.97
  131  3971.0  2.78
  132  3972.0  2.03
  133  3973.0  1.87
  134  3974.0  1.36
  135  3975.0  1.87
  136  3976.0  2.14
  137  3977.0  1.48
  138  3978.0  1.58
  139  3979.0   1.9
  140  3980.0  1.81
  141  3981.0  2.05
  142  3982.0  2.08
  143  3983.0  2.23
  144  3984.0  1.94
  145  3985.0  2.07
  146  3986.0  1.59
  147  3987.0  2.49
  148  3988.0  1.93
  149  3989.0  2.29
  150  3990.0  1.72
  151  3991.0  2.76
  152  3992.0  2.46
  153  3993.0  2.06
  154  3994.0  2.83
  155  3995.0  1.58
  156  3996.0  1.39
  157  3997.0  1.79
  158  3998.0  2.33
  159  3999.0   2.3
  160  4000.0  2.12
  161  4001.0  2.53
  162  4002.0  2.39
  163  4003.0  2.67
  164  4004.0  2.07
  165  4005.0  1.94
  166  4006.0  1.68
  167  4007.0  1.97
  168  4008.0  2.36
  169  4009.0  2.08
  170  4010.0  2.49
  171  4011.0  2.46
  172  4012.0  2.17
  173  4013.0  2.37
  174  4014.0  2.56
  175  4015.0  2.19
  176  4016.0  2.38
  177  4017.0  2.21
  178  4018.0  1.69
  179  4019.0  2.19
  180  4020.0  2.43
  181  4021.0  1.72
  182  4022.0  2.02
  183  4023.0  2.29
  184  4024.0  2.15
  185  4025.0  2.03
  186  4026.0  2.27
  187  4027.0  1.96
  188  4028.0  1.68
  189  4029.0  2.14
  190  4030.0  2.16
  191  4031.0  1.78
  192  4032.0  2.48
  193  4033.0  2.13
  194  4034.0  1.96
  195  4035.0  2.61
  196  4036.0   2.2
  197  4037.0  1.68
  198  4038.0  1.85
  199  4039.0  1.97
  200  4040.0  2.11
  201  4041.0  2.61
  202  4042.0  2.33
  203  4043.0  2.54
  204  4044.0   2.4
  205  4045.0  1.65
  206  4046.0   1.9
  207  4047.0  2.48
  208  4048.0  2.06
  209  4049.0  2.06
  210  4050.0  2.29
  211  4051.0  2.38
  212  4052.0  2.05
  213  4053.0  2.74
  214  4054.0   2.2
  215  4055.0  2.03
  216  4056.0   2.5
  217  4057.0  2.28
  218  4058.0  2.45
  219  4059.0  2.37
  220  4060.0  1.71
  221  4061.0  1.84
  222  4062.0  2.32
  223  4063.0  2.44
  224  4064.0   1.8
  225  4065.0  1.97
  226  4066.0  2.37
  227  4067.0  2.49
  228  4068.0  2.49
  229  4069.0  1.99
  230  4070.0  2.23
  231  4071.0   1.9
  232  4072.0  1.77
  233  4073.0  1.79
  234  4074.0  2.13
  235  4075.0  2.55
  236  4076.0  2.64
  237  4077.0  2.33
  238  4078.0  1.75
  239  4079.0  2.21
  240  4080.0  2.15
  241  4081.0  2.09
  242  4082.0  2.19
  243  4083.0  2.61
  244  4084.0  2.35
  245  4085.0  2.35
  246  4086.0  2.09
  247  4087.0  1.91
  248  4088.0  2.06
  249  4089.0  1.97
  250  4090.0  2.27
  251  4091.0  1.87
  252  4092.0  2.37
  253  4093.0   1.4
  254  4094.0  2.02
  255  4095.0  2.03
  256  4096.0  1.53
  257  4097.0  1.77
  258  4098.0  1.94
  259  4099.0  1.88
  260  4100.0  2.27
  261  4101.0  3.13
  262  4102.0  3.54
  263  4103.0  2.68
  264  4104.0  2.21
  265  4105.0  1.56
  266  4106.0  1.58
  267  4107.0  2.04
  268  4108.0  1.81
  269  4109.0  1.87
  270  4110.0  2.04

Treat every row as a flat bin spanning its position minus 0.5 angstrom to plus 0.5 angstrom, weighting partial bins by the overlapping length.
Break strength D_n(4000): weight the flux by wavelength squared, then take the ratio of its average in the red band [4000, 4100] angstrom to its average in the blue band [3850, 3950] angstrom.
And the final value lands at 1.09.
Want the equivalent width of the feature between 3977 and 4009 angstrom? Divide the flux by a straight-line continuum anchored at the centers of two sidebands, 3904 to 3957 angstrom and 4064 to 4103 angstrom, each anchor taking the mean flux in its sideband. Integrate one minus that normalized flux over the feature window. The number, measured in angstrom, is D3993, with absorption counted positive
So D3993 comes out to 1.2 angstrom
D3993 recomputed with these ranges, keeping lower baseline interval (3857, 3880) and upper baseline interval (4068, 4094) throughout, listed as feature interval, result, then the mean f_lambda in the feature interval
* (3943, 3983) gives 1.2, 2.11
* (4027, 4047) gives 0.2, 2.12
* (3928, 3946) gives 1.3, 2.03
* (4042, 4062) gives -0.7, 2.21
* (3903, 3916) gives 0.1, 2.17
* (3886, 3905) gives 0.5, 2.15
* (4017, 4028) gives 0.4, 2.06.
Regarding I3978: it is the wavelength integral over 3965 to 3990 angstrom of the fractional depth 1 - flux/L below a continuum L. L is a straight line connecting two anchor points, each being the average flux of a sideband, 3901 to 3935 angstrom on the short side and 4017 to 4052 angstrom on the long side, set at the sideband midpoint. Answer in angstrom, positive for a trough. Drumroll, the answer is 0.6 angstrom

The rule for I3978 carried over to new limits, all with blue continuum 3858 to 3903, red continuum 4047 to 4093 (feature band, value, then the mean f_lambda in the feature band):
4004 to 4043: 0.5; 2.14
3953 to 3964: 0.2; 2.11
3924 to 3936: 0.6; 2.05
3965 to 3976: -0.5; 2.25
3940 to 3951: -0.2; 2.18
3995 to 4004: 0.1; 2.15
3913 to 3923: -0.7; 2.29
